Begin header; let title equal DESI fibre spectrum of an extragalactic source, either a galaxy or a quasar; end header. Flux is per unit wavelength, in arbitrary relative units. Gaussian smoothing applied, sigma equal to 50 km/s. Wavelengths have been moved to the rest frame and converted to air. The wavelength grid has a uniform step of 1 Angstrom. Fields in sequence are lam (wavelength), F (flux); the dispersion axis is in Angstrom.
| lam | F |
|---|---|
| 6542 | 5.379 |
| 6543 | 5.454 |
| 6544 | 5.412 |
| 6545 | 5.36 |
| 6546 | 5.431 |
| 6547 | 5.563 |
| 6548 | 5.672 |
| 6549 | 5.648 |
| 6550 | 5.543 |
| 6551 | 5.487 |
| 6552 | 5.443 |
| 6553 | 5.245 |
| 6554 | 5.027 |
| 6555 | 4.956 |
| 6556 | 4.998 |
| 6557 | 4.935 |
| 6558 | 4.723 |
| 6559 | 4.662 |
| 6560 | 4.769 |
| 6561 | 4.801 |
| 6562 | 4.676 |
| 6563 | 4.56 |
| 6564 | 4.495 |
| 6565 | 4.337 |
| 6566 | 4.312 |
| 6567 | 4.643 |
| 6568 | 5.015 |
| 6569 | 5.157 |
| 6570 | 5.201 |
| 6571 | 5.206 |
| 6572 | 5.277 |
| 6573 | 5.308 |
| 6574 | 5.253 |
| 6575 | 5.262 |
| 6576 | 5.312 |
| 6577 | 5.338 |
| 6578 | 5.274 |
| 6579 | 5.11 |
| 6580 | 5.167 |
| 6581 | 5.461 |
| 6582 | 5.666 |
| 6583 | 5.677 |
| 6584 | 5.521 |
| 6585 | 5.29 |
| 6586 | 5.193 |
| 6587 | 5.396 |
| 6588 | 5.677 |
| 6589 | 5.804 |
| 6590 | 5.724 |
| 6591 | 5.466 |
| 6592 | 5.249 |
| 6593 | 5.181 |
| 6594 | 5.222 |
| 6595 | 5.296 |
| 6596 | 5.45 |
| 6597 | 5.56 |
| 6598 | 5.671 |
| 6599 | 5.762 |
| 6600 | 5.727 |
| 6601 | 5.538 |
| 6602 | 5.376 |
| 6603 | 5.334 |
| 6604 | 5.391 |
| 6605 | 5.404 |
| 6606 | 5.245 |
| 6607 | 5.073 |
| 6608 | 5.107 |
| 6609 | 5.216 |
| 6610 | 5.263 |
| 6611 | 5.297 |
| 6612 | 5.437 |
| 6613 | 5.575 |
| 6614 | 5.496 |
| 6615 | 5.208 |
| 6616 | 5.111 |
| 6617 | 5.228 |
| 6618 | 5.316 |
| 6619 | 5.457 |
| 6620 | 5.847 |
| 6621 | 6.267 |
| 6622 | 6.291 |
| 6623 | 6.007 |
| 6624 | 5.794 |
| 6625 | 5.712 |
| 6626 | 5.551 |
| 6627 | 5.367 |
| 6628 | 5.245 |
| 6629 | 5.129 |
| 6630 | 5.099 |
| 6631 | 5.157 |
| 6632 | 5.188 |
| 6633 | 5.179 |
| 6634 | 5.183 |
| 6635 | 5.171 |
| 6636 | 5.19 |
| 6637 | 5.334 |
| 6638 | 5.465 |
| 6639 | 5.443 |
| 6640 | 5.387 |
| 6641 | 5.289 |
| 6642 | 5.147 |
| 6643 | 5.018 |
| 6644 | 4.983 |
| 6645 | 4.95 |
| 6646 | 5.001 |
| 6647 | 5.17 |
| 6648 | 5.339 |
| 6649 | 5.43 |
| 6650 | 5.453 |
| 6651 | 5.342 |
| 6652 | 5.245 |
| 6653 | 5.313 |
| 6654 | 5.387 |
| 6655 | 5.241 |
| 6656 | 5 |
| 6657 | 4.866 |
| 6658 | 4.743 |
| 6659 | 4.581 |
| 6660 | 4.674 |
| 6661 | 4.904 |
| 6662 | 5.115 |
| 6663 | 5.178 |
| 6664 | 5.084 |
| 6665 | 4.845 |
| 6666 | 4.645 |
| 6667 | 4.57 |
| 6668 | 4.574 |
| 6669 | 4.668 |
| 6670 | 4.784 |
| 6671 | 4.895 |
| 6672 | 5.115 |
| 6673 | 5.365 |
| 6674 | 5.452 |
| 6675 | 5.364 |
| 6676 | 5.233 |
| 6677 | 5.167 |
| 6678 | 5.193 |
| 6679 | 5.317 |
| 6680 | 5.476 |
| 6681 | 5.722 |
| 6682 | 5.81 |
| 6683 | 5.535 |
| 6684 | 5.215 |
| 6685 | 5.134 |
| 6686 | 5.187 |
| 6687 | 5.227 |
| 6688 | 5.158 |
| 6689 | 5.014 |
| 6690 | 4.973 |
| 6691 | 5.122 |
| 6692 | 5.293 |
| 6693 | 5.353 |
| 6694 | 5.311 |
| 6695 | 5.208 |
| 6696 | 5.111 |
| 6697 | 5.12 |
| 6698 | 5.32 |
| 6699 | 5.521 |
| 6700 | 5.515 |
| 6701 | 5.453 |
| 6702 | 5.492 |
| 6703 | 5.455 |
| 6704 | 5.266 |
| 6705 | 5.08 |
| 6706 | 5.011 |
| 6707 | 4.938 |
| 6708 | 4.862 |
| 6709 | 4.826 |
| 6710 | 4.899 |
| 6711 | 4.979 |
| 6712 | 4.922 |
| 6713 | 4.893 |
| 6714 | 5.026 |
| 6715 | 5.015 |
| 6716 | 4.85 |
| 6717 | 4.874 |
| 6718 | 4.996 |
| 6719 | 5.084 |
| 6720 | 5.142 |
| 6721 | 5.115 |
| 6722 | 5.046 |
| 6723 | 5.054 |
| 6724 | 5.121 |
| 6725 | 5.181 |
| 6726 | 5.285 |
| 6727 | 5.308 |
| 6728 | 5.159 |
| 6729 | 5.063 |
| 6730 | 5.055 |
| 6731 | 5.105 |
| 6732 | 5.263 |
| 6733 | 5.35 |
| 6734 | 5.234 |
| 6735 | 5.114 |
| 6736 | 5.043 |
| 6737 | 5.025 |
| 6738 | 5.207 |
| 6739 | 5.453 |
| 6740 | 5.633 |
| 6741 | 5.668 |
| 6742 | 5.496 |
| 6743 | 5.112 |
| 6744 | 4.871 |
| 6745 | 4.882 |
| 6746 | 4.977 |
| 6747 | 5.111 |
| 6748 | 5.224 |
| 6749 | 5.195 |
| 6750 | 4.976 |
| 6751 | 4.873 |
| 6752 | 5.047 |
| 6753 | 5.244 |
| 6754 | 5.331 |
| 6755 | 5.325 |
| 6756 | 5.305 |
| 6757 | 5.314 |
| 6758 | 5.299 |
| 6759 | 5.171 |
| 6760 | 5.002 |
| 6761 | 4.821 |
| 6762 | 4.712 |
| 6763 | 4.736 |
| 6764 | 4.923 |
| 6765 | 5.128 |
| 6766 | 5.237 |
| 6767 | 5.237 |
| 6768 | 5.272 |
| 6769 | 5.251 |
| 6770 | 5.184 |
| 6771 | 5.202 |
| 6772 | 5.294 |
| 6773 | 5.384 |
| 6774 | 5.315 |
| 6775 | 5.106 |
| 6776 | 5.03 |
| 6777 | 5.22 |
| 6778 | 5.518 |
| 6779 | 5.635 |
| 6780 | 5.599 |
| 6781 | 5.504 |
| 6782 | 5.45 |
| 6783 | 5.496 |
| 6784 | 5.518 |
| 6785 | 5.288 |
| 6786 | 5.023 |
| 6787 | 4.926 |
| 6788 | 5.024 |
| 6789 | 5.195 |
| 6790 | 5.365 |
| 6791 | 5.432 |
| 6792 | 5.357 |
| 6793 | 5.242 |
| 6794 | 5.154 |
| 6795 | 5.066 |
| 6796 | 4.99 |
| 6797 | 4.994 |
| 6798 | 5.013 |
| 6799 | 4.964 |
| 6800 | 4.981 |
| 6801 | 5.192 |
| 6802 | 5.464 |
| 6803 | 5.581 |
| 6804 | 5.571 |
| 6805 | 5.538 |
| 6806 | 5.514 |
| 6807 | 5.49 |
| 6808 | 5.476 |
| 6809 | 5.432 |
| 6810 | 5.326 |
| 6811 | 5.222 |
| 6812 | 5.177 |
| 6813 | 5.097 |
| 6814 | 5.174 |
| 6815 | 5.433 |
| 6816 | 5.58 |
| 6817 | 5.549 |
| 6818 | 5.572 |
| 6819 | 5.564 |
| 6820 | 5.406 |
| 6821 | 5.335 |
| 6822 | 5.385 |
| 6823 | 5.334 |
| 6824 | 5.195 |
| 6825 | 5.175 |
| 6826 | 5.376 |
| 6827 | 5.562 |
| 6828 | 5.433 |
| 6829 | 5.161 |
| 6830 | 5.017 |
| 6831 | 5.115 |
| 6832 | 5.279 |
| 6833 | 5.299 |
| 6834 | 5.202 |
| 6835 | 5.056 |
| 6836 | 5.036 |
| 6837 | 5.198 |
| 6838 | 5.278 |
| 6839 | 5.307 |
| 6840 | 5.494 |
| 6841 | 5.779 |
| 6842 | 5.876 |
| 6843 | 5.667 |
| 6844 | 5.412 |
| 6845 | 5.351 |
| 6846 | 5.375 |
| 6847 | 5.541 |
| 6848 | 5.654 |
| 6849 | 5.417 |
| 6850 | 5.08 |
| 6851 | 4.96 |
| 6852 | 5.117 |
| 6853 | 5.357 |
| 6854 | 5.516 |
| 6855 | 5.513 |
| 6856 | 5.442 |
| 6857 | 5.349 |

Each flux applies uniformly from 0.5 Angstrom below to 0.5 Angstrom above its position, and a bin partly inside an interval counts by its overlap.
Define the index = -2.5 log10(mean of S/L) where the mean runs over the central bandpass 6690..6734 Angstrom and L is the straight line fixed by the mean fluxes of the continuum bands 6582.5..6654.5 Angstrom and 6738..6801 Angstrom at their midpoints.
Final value 0.03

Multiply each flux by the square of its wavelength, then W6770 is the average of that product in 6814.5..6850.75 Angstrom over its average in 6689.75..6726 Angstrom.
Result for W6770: 1.1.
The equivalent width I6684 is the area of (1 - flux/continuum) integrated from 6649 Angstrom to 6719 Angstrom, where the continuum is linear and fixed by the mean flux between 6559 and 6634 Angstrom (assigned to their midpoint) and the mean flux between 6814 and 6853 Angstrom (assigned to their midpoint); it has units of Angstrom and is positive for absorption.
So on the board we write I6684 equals 2.66 Angstrom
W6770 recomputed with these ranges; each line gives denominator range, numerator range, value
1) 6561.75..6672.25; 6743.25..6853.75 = 1.06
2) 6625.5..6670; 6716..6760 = 1.04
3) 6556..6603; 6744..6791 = 1.05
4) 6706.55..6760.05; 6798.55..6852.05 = 1.07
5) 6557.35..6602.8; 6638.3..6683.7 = 1.01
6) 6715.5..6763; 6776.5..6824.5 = 1.06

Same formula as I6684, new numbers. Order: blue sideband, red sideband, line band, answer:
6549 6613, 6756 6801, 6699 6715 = 0.3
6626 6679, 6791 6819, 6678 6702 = -0.7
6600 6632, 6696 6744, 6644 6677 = 1.7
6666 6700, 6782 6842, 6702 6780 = 1.5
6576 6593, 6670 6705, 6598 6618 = 0.1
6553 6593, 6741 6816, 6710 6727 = 0.5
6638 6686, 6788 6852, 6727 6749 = 0.1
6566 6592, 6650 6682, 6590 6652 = -2.0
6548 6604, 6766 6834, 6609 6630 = -1.1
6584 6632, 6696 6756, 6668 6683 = 0.1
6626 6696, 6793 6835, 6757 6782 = 0.2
